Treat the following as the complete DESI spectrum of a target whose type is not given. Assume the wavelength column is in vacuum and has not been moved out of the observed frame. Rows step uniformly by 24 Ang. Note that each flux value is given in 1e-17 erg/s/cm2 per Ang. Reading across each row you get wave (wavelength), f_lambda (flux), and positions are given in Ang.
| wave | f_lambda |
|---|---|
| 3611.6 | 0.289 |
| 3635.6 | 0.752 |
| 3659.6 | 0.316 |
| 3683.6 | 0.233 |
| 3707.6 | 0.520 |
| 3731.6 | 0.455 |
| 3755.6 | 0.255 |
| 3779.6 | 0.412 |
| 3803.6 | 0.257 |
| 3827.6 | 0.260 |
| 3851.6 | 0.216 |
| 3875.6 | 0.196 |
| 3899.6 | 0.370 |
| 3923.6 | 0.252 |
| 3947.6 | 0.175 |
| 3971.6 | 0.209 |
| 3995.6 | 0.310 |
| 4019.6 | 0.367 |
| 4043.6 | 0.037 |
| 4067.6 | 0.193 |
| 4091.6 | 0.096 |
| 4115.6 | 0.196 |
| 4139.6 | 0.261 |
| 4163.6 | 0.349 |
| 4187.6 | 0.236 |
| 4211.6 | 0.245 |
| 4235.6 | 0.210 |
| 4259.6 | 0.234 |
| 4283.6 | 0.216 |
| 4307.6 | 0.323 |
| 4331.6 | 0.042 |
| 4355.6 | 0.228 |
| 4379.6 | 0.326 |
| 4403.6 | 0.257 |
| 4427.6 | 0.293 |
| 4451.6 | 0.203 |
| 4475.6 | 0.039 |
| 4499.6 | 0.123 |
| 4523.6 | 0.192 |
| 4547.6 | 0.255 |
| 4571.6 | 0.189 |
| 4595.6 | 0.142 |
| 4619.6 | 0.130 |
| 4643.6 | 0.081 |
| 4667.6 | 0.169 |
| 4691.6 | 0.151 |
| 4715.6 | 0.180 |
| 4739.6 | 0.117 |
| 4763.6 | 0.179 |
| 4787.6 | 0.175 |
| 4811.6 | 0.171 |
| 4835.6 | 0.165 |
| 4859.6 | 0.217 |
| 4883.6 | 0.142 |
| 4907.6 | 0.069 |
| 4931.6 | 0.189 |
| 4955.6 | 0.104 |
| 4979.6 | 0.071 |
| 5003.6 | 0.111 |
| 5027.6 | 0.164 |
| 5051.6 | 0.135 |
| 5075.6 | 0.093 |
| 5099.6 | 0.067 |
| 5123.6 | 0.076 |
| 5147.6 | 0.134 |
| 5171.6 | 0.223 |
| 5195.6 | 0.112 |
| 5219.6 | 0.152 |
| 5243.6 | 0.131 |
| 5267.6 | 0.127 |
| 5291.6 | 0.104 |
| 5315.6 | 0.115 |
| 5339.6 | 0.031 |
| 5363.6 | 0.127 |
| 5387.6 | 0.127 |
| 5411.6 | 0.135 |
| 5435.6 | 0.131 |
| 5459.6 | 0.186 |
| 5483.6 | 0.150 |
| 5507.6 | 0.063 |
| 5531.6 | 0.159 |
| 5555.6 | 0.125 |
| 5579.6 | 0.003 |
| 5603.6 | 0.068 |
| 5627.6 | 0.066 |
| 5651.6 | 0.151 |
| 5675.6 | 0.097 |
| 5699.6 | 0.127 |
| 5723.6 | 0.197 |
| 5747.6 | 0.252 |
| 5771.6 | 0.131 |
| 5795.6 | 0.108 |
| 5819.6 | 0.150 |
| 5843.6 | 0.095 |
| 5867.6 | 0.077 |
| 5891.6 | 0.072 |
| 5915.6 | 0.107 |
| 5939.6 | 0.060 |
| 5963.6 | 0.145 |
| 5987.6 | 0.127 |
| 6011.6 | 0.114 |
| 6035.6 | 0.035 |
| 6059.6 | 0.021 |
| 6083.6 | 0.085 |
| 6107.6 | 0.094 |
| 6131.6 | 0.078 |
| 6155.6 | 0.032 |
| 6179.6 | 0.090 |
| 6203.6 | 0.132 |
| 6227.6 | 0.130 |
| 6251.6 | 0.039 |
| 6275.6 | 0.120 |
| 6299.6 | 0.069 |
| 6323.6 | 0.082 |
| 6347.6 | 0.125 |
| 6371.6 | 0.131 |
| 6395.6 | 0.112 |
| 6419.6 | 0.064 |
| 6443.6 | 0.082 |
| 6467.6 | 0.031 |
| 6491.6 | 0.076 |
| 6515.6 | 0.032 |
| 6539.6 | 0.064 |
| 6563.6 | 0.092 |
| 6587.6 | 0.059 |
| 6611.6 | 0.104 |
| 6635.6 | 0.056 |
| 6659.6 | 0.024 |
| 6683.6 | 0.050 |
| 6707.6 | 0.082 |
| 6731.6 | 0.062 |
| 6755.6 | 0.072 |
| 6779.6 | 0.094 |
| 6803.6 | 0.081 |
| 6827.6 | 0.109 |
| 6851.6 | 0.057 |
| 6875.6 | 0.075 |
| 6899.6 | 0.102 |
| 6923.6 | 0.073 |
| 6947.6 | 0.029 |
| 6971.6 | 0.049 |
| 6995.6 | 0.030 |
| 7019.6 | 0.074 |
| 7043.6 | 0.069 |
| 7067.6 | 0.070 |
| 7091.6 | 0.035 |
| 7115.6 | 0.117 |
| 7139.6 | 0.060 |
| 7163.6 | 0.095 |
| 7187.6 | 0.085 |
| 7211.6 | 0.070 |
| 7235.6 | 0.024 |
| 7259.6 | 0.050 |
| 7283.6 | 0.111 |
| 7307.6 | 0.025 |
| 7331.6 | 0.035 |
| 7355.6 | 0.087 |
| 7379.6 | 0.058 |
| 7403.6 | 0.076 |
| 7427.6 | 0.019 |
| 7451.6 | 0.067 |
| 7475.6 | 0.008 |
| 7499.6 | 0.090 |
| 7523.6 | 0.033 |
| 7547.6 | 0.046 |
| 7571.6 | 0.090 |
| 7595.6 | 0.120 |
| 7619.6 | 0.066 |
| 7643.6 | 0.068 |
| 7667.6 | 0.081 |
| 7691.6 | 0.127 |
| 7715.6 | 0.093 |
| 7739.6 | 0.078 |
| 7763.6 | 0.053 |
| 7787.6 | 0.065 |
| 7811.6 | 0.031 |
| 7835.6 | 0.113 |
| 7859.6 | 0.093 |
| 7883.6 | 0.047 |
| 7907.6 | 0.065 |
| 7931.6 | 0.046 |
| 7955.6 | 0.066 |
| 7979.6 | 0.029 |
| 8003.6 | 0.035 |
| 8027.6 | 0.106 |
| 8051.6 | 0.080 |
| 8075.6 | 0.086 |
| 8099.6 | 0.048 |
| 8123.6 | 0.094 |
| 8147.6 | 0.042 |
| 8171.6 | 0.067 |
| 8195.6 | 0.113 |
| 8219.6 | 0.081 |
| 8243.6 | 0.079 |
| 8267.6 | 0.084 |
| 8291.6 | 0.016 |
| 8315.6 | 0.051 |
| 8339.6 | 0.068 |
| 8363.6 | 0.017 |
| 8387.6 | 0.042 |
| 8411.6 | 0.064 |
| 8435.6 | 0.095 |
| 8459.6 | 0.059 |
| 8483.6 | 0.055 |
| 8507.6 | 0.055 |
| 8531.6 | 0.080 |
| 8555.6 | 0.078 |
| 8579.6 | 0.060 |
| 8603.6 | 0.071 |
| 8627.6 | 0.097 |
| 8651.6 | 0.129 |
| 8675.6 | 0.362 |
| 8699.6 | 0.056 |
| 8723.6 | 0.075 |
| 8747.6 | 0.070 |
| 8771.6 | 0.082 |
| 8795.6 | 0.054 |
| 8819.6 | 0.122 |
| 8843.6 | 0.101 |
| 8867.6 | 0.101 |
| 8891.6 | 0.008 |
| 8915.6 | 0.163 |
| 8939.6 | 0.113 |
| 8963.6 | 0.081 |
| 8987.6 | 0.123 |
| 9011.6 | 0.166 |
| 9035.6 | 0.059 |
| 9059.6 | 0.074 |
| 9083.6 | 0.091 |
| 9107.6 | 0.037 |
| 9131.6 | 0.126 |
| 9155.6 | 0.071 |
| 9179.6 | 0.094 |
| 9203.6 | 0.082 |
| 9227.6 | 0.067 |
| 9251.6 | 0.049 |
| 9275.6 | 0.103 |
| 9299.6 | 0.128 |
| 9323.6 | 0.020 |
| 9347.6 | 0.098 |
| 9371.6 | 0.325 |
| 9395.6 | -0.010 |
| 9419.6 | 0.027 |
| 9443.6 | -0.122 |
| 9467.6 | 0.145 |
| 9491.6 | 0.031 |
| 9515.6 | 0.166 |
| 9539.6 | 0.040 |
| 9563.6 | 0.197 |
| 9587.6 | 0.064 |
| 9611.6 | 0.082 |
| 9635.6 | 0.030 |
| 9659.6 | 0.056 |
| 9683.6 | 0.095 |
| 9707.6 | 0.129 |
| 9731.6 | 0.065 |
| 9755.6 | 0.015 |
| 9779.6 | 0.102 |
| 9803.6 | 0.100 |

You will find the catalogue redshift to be 1.328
